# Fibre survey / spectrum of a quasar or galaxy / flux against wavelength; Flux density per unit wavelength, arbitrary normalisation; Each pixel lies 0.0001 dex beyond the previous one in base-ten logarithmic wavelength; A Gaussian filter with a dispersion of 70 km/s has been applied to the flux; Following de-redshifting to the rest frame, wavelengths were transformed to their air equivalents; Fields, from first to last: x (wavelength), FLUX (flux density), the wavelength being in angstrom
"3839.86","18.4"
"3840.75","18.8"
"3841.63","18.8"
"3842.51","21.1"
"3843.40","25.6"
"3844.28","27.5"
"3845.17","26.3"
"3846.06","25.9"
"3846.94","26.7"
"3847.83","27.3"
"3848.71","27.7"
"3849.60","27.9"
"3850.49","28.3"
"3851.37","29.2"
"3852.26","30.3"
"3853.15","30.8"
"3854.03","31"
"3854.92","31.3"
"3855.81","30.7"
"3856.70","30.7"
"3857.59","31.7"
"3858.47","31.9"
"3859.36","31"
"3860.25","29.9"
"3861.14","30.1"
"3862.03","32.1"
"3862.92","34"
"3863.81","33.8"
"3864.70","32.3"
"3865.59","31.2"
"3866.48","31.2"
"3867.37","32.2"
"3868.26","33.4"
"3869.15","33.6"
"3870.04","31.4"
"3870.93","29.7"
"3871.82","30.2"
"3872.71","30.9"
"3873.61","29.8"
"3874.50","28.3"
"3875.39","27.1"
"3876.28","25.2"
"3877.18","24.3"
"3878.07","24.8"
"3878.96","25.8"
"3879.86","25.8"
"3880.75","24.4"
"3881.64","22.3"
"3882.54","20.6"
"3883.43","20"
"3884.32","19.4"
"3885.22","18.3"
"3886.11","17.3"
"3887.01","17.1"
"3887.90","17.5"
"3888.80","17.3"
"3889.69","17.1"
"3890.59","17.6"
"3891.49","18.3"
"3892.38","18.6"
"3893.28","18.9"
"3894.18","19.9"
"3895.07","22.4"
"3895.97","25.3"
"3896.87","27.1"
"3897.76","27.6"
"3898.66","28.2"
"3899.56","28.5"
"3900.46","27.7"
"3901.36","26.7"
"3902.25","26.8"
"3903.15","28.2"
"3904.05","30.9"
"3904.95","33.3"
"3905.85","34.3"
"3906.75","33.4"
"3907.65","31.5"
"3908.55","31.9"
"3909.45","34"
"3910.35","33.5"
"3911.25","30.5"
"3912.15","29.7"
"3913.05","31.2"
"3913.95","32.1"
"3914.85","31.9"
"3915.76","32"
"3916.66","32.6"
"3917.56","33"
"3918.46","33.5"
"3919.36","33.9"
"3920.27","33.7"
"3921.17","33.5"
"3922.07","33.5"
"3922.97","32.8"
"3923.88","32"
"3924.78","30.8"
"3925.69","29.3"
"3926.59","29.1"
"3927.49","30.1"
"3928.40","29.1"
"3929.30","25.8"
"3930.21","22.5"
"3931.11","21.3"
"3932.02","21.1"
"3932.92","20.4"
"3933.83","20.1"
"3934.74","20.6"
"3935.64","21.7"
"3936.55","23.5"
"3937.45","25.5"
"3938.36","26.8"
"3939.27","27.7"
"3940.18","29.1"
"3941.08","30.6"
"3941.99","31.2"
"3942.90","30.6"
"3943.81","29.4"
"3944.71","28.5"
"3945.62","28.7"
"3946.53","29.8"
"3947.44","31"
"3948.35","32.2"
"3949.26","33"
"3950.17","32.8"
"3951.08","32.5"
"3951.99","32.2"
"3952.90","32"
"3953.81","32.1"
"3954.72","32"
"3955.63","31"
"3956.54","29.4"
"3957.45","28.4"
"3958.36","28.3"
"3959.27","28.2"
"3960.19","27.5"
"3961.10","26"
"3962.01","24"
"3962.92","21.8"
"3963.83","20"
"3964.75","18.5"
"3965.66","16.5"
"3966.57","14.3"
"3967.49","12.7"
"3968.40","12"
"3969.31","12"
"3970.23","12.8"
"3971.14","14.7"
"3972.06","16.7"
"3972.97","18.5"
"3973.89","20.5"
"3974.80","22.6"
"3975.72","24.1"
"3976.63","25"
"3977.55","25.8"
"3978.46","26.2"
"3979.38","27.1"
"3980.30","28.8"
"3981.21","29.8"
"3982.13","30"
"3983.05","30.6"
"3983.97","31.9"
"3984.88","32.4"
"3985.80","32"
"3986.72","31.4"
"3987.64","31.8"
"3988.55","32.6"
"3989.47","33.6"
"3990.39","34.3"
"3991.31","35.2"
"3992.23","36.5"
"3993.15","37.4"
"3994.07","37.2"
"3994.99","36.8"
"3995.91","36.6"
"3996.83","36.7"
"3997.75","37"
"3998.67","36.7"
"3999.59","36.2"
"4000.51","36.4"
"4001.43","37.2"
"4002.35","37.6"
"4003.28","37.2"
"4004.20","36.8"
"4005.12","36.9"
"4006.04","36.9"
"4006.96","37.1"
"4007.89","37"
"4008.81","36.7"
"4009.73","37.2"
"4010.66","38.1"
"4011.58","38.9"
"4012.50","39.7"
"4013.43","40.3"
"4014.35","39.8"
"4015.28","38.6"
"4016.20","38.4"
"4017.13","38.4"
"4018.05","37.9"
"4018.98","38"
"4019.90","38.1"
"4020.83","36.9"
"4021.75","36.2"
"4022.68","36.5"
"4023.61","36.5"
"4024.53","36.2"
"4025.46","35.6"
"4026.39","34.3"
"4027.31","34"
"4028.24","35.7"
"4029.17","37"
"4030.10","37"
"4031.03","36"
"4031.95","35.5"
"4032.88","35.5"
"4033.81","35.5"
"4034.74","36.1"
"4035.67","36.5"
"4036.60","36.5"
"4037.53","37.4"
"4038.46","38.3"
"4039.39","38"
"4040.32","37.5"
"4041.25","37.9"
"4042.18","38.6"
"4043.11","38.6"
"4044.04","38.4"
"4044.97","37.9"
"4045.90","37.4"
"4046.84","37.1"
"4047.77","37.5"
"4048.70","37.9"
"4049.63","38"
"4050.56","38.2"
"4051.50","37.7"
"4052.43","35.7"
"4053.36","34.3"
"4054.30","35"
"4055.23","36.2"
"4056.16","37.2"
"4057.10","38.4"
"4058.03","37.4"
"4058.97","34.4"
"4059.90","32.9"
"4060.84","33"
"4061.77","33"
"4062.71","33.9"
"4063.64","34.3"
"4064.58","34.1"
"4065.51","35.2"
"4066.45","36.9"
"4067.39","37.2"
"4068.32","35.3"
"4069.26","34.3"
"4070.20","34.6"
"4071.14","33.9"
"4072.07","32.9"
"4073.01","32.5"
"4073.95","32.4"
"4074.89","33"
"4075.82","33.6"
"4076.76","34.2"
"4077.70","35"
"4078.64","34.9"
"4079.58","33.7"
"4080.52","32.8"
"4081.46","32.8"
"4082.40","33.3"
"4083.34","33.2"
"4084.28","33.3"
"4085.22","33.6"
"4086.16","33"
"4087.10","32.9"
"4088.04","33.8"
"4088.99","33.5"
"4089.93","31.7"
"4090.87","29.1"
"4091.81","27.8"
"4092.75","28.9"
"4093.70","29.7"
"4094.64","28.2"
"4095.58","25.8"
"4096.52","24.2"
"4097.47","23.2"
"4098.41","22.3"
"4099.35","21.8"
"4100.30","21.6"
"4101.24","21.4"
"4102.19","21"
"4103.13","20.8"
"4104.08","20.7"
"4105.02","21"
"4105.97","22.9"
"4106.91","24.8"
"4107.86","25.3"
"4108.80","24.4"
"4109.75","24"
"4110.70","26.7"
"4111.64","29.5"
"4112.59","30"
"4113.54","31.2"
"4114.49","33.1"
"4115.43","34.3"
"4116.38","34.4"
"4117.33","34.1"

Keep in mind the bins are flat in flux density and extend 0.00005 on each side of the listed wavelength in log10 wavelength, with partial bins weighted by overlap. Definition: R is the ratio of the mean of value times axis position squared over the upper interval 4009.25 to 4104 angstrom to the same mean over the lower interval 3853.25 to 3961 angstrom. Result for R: 1.3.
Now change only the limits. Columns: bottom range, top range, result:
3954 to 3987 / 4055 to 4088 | 1.50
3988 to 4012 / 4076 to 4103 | 0.84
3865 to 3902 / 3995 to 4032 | 1.60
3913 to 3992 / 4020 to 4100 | 1.32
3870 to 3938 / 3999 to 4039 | 1.47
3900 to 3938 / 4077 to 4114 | 1.05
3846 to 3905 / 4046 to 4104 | 1.33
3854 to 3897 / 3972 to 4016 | 1.36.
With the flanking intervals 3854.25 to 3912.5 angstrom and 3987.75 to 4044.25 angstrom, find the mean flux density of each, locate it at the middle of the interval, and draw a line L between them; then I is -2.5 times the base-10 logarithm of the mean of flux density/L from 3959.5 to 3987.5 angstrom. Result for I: 0.42 mag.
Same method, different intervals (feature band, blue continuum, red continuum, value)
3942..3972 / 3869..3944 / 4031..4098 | 0.151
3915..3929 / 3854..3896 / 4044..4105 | -0.156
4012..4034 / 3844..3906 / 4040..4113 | -0.208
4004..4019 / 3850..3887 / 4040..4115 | -0.231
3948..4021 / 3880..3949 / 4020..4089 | 0.023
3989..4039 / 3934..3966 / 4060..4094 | -0.205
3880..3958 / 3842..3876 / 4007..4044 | 0.183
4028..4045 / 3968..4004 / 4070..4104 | -0.238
